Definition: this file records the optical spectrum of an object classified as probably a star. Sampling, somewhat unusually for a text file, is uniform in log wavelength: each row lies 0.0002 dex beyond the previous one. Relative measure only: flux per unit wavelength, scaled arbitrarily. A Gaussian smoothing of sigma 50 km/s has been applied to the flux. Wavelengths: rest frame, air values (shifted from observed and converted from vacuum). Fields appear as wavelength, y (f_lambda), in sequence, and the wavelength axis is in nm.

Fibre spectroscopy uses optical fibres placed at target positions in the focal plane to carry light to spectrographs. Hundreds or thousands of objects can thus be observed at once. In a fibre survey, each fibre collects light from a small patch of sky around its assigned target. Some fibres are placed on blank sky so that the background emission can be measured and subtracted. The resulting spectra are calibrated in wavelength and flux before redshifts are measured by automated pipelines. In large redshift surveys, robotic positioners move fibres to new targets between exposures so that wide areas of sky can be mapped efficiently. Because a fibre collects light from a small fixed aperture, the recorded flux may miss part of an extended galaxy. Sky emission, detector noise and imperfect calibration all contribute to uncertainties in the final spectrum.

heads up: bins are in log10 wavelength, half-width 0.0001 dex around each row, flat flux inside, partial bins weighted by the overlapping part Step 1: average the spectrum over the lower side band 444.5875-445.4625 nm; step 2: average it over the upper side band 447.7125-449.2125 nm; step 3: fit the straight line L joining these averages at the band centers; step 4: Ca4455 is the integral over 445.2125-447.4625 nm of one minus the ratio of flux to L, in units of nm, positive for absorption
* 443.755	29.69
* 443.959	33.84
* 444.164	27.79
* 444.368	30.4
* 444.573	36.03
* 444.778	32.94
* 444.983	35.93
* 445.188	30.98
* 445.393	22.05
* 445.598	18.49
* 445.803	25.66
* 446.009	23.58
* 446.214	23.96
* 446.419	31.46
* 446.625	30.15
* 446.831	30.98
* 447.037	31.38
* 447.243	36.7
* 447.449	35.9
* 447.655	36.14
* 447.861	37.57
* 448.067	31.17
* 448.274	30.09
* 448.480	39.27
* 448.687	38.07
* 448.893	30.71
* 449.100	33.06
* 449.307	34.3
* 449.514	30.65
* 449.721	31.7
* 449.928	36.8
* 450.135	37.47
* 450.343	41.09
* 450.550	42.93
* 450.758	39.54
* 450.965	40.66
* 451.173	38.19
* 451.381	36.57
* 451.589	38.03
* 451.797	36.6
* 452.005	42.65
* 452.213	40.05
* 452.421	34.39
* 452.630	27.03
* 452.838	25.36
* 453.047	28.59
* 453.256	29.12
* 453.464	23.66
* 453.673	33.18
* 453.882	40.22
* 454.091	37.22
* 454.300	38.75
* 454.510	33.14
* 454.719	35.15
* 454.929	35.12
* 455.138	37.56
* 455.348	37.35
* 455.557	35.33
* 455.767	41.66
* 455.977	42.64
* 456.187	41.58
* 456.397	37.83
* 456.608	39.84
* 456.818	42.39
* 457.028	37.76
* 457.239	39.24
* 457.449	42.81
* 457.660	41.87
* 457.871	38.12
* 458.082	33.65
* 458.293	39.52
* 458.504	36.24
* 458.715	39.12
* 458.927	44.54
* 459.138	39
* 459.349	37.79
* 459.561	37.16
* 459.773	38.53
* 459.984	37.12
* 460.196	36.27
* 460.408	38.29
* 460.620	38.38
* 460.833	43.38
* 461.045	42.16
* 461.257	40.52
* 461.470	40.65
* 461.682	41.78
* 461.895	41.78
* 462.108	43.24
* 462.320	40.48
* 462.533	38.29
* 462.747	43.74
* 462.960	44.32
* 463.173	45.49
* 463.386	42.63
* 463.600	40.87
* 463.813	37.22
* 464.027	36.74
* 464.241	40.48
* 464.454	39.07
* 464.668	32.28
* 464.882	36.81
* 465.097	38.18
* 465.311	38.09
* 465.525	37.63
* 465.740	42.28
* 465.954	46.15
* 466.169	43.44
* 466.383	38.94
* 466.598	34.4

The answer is 0.31 nm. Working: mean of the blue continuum 31.3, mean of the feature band 28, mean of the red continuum 34.3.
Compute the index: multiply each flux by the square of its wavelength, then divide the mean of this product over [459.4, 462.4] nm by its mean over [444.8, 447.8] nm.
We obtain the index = 1.4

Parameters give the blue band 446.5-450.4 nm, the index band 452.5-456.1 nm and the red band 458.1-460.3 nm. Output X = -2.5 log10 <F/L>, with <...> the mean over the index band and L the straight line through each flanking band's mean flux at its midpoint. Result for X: 0.07 mag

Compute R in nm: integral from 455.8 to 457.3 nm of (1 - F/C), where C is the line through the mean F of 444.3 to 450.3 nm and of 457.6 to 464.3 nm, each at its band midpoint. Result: -0.12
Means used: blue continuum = 32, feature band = 40.3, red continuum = 40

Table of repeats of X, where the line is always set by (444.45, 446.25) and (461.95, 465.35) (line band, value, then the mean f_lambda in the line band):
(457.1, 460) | -0.07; 39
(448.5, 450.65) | -0.17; 35.8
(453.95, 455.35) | -0.07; 36.3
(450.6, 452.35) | -0.22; 39.1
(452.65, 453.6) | 0.22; 26.9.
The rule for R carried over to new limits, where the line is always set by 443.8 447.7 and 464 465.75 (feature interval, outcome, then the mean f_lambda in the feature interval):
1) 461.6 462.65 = -0.13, 41.1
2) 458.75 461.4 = -0.27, 39.4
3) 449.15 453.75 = -0.36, 34.9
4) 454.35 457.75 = -0.45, 38.8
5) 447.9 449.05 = -0.10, 34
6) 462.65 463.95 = -0.18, 42.2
